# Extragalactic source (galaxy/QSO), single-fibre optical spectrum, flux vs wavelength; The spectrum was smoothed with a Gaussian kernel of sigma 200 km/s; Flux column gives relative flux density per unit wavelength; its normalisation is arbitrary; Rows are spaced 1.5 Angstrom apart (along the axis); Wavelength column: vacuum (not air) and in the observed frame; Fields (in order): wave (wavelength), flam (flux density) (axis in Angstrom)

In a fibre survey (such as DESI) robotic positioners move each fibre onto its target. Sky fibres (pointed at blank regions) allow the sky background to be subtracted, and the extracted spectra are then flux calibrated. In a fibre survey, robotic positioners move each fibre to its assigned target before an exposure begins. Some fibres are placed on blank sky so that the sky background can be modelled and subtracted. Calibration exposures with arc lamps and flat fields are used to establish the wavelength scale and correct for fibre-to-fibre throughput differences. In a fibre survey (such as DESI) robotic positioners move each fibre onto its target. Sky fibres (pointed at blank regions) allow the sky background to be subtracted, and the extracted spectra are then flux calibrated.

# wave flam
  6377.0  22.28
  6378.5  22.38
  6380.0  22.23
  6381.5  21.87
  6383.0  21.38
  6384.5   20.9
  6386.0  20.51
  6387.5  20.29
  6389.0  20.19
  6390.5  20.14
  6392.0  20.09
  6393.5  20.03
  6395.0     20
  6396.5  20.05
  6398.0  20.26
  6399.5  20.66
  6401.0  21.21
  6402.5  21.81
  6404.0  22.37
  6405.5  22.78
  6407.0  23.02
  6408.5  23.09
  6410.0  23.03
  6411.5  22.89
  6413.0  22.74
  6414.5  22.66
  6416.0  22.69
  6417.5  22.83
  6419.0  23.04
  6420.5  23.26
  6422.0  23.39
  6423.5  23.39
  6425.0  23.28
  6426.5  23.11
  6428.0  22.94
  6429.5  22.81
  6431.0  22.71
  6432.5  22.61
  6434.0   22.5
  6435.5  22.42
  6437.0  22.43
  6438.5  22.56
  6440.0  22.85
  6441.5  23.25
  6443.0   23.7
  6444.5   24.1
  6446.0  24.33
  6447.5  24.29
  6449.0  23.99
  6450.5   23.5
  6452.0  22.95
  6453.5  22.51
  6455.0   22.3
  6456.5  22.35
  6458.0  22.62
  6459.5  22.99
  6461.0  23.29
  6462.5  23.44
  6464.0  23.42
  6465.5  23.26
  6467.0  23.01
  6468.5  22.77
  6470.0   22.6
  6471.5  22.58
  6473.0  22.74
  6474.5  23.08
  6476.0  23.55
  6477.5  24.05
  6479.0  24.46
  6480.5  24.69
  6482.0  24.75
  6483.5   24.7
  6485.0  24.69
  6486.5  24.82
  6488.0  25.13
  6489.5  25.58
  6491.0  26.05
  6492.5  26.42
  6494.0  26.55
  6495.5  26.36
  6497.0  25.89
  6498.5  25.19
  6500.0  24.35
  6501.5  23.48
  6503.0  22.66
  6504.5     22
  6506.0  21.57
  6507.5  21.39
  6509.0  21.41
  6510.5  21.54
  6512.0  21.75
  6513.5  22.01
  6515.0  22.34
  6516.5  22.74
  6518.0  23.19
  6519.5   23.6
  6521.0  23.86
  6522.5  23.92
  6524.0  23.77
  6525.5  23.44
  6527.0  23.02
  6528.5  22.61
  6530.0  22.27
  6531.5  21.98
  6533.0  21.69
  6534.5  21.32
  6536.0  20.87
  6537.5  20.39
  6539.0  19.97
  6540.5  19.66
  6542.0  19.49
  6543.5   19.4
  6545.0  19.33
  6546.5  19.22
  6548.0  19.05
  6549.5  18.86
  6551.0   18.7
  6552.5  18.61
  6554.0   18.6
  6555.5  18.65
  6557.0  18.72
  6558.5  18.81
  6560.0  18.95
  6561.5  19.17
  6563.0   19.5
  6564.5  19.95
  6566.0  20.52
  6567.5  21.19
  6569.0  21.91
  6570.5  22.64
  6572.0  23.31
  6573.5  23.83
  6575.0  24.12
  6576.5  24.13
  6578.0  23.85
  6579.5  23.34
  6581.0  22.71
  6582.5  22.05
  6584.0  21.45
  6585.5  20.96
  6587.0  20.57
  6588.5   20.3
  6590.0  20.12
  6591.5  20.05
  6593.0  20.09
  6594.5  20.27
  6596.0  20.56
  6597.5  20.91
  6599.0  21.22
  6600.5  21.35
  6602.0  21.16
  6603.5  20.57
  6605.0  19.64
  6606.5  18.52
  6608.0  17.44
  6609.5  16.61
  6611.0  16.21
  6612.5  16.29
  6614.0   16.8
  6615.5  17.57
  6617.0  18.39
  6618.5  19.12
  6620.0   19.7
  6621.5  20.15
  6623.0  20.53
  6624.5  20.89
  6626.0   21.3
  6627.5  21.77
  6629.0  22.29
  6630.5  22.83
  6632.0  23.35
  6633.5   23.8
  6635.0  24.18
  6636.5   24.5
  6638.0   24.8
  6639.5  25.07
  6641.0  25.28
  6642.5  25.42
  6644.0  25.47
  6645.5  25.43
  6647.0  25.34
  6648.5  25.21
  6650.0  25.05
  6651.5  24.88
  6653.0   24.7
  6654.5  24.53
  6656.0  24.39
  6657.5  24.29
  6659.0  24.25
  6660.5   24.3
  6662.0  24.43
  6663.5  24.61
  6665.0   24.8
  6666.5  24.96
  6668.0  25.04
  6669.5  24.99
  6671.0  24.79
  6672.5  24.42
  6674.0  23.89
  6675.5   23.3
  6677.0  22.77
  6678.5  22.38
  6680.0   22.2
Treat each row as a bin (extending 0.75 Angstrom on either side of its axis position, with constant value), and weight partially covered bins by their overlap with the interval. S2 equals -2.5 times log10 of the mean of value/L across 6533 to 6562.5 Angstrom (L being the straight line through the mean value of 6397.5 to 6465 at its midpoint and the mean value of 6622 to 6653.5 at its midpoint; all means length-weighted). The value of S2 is 0.20 mag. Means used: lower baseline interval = 22.9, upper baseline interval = 23.9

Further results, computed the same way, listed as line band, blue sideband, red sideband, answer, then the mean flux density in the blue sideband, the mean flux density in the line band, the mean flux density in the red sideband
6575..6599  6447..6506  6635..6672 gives 0.14 mag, 23.9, 21.5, 24.8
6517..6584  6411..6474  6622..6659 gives 0.11 mag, 23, 21.2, 24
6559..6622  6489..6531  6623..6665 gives 0.17 mag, 23.5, 20.4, 24.1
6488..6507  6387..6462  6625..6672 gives -0.07 mag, 22.5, 24.6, 24.4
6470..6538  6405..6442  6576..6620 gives -0.09 mag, 22.9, 23.4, 20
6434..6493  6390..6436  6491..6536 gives -0.04 mag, 22.2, 23.6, 23.2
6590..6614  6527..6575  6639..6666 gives 0.17 mag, 20.4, 19.3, 24.9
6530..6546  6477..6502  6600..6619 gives 0.10 mag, 25.2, 20.5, 18.4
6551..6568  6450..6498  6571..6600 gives 0.16 mag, 24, 19.3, 21.8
